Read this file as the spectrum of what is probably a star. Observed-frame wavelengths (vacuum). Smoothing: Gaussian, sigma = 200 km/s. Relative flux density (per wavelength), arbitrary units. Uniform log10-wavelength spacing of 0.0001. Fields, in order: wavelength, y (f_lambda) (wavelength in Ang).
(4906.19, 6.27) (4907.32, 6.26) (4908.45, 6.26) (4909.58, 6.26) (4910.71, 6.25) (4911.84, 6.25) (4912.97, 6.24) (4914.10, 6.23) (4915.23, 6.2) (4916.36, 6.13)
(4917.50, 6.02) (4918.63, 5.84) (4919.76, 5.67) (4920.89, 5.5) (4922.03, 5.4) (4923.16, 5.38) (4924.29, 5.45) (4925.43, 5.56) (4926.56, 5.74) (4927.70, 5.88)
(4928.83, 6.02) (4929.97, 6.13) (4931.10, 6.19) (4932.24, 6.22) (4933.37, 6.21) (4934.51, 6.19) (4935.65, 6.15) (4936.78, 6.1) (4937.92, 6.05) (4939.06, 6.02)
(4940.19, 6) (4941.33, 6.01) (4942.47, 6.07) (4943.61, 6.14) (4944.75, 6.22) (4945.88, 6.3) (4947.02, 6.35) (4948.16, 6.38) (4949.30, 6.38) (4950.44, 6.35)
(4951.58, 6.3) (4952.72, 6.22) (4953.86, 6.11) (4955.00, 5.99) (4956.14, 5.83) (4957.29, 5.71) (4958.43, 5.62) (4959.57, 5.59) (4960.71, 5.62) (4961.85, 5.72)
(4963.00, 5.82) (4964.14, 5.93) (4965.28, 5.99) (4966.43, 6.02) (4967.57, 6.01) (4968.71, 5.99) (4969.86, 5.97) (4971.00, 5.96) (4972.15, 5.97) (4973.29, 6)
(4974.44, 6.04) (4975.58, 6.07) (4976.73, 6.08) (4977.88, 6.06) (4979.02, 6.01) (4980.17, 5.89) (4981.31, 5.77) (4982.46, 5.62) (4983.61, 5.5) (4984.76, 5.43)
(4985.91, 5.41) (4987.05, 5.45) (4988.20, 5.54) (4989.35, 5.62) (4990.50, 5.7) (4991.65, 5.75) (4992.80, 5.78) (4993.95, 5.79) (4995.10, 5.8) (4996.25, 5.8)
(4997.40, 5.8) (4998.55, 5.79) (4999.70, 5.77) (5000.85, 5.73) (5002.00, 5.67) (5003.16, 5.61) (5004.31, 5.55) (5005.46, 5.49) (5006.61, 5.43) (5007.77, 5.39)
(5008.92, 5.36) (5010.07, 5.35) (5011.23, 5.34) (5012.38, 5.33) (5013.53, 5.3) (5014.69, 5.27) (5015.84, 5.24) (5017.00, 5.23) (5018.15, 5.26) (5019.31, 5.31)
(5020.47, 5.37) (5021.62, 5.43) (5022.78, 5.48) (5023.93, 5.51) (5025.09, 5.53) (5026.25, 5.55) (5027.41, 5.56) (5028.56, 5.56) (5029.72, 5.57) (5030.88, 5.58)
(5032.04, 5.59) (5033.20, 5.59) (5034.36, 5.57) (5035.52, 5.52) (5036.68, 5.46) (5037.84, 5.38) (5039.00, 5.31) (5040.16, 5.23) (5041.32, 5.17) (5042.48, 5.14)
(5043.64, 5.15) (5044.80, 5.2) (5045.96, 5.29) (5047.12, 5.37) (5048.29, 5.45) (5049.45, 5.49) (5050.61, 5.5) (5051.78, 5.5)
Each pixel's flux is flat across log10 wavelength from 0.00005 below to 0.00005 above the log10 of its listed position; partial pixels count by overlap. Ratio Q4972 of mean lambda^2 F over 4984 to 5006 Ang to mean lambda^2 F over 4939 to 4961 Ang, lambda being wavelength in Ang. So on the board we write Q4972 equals 0.95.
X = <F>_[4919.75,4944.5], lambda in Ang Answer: 5.92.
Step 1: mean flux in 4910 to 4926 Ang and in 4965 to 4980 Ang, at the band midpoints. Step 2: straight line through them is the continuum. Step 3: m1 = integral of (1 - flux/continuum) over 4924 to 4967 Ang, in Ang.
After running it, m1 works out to -0.6 Ang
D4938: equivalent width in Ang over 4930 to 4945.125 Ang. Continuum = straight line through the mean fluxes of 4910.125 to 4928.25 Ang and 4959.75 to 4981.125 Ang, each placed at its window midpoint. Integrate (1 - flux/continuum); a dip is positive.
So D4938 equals -0.6 Ang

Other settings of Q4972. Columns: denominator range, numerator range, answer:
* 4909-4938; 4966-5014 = 0.98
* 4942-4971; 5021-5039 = 0.94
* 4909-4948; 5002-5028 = 0.93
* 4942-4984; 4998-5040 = 0.93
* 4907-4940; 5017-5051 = 0.94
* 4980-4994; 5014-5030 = 0.98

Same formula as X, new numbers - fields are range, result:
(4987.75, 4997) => 5.72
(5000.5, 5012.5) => 5.48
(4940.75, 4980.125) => 6.02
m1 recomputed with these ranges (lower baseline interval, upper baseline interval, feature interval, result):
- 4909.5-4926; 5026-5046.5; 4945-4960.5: -0.90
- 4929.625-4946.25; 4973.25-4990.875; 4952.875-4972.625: 0.13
